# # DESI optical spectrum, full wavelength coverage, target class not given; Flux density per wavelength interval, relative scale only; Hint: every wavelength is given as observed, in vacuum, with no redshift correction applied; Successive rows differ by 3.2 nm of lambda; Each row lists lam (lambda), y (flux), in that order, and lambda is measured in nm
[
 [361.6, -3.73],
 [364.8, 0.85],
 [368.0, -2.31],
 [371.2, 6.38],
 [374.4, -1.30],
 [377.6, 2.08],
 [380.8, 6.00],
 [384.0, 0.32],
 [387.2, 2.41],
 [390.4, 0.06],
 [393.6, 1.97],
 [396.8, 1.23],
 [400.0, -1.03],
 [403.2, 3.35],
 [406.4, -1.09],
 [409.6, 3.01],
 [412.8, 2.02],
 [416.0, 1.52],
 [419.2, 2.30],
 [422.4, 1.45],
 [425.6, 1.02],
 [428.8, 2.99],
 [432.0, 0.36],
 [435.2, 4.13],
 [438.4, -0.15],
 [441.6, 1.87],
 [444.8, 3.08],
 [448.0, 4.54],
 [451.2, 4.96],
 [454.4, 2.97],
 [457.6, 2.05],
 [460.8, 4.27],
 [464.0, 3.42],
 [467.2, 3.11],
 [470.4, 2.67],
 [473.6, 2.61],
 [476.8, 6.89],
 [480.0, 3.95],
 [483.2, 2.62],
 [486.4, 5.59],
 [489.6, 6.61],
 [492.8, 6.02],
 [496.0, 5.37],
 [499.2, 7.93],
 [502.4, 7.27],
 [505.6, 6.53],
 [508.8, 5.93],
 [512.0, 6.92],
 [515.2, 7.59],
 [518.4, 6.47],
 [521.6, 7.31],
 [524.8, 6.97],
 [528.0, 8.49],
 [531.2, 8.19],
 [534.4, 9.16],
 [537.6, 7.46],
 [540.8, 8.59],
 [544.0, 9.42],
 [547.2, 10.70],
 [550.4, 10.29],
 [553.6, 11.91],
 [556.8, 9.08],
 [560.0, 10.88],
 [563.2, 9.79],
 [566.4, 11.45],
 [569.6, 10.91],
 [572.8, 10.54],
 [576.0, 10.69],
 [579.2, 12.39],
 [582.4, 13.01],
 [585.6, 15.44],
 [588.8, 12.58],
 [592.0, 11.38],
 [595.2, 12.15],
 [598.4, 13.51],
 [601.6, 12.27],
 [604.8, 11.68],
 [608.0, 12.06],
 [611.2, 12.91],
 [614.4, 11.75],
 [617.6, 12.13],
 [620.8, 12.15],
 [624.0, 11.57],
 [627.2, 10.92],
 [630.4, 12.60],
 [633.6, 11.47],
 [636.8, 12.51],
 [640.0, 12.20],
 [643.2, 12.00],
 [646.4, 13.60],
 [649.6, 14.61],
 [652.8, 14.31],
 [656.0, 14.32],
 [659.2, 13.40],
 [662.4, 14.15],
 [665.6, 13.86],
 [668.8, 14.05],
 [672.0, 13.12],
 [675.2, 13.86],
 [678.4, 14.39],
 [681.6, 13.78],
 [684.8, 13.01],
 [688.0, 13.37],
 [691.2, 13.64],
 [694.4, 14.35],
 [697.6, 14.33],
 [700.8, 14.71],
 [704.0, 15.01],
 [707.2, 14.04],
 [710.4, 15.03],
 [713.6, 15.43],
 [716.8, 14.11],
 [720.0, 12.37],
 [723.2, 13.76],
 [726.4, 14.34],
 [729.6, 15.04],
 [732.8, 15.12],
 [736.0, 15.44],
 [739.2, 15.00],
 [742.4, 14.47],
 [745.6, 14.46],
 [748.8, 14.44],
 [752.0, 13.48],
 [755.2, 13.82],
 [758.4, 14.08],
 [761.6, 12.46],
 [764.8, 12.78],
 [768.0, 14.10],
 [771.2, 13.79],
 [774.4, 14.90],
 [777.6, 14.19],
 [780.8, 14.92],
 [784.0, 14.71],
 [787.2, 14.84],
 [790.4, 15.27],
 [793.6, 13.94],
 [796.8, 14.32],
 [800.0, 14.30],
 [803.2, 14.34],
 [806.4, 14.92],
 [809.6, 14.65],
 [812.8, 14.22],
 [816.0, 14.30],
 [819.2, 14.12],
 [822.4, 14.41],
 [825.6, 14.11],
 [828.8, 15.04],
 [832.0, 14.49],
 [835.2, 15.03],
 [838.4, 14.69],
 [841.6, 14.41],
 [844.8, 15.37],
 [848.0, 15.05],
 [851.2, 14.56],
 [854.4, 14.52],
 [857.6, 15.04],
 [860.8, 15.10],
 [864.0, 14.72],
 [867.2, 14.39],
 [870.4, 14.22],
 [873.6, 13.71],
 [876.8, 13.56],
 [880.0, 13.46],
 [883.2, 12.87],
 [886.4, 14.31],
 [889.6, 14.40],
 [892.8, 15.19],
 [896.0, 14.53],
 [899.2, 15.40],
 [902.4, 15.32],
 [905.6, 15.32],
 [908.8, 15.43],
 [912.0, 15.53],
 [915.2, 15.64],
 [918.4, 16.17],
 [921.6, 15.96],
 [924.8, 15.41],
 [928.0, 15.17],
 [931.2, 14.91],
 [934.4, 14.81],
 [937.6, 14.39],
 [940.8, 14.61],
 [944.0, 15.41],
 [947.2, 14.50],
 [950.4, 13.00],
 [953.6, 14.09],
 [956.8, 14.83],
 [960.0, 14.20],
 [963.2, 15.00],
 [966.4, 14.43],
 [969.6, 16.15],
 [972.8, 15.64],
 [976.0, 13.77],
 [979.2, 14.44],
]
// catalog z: 0.221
